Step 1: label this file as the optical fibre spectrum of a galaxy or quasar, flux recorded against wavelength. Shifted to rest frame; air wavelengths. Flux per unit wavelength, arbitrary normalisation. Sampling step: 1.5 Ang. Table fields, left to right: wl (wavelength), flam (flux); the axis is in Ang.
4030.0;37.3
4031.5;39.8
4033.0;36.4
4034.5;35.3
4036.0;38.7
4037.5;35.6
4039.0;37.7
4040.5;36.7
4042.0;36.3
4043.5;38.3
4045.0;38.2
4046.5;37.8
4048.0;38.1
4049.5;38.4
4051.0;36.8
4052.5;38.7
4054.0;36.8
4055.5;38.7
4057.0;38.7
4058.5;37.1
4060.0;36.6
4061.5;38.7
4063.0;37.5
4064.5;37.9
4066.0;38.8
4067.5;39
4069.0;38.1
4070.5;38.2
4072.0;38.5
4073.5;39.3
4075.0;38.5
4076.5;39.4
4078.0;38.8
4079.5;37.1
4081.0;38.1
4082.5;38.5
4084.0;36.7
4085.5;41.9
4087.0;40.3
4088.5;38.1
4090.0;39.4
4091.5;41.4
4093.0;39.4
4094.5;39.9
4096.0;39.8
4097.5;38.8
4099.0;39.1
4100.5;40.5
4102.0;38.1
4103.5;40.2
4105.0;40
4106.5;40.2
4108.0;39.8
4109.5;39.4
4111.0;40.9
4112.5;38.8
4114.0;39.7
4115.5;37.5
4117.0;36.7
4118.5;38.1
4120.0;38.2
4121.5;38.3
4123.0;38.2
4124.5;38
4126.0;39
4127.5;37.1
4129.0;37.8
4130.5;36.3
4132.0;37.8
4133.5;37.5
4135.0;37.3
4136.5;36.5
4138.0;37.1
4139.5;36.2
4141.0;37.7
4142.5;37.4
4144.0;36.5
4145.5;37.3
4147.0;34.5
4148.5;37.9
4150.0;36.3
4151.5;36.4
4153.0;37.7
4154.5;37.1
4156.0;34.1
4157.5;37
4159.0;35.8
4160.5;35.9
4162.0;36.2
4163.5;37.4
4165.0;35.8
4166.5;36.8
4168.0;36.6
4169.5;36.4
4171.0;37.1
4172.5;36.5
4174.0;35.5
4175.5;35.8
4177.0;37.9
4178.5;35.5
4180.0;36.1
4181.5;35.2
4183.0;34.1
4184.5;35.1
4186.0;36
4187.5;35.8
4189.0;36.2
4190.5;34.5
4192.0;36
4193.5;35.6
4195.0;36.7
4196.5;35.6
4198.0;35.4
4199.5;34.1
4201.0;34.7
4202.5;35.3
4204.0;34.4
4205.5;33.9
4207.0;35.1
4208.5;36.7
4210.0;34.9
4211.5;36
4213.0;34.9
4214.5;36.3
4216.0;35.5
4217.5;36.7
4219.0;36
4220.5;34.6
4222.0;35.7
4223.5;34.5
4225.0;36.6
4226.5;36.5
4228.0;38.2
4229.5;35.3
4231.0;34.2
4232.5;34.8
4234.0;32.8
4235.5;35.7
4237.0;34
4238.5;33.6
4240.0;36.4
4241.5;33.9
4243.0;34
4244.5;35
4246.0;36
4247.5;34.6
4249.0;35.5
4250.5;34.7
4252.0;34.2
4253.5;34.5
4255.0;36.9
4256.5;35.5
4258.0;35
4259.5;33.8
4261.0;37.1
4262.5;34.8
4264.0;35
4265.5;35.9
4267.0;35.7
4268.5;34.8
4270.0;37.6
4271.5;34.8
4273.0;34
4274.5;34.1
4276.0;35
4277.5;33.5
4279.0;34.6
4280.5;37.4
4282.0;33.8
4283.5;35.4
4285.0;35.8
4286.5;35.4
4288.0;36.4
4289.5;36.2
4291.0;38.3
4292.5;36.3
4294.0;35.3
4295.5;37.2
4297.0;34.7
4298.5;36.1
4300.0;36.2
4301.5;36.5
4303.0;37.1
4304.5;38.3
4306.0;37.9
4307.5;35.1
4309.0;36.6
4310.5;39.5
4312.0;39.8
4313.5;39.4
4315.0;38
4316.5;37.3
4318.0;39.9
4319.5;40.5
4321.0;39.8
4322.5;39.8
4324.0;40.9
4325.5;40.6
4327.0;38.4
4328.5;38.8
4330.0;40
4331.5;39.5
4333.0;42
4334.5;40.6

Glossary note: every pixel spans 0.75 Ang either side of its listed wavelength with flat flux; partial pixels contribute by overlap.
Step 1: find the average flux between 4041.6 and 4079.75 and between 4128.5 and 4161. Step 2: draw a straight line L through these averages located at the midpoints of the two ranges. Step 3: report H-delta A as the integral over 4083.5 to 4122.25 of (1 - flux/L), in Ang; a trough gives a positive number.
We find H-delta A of -1.9 Ang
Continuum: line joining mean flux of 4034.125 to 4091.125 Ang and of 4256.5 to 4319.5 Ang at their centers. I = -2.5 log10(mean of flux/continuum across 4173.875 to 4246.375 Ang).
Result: 0.05 mag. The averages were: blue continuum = 38.1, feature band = 35.4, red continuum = 36.3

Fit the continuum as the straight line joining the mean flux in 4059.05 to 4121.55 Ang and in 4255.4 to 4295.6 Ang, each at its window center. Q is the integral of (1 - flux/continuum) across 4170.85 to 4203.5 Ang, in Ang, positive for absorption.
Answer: 1.3 Ang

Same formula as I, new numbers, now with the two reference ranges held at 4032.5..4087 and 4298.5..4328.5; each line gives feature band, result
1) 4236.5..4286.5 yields 0.097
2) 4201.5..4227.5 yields 0.081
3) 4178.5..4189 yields 0.081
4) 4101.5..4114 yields -0.046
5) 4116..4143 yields 0.017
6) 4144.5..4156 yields 0.046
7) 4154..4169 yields 0.056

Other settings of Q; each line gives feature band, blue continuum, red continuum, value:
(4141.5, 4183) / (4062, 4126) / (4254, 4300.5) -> 1.45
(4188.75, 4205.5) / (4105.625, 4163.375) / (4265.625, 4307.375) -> 0.72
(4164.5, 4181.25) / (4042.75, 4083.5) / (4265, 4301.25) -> 0.25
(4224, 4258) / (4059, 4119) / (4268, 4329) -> 2.18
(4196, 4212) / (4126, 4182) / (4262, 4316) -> 0.61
